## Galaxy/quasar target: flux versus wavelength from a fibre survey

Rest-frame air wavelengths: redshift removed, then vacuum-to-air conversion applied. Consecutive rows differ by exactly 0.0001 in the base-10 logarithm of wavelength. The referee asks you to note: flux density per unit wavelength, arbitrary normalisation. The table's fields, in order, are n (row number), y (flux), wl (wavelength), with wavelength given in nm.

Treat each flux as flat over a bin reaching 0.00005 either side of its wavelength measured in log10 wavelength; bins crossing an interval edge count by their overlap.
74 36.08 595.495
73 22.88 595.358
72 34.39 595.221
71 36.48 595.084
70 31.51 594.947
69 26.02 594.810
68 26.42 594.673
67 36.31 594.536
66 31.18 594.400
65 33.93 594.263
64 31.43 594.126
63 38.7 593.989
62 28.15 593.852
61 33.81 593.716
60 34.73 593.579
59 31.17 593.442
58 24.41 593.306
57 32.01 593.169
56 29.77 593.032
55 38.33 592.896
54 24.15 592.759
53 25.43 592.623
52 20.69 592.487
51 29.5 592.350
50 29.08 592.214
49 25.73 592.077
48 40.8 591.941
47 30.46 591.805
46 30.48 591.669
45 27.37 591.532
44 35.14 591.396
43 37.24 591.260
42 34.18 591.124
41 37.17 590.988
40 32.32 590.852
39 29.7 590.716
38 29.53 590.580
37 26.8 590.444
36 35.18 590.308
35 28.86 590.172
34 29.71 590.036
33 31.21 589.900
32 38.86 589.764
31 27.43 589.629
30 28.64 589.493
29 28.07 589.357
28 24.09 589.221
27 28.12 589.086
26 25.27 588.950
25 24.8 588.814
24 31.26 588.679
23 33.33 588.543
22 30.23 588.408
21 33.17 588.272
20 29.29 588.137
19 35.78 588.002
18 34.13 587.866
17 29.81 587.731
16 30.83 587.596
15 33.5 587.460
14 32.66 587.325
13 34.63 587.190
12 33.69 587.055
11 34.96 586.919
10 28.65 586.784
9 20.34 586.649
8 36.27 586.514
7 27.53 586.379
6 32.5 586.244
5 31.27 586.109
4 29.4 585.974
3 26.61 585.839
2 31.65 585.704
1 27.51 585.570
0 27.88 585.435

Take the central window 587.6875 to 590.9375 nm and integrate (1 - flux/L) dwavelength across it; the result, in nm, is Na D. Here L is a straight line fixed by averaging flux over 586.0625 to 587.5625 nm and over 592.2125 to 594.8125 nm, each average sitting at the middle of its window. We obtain 0.08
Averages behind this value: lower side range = 31.4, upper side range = 30.4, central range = 30.3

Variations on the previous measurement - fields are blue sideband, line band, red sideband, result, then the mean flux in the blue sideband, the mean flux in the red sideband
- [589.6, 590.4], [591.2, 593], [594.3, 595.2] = 0.08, 31.9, 31.6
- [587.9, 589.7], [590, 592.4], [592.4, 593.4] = -0.27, 29.3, 28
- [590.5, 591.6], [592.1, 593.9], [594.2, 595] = 0.14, 32.8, 30.9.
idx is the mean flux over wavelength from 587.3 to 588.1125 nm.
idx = 32.6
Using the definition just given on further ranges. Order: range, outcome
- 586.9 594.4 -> 31.1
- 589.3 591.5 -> 31.8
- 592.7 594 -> 31.3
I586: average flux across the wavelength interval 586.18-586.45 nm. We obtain 30.1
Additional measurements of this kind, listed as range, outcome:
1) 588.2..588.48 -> 31.7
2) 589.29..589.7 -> 28.2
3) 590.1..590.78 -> 30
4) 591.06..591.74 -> 32.9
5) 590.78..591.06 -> 34.7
